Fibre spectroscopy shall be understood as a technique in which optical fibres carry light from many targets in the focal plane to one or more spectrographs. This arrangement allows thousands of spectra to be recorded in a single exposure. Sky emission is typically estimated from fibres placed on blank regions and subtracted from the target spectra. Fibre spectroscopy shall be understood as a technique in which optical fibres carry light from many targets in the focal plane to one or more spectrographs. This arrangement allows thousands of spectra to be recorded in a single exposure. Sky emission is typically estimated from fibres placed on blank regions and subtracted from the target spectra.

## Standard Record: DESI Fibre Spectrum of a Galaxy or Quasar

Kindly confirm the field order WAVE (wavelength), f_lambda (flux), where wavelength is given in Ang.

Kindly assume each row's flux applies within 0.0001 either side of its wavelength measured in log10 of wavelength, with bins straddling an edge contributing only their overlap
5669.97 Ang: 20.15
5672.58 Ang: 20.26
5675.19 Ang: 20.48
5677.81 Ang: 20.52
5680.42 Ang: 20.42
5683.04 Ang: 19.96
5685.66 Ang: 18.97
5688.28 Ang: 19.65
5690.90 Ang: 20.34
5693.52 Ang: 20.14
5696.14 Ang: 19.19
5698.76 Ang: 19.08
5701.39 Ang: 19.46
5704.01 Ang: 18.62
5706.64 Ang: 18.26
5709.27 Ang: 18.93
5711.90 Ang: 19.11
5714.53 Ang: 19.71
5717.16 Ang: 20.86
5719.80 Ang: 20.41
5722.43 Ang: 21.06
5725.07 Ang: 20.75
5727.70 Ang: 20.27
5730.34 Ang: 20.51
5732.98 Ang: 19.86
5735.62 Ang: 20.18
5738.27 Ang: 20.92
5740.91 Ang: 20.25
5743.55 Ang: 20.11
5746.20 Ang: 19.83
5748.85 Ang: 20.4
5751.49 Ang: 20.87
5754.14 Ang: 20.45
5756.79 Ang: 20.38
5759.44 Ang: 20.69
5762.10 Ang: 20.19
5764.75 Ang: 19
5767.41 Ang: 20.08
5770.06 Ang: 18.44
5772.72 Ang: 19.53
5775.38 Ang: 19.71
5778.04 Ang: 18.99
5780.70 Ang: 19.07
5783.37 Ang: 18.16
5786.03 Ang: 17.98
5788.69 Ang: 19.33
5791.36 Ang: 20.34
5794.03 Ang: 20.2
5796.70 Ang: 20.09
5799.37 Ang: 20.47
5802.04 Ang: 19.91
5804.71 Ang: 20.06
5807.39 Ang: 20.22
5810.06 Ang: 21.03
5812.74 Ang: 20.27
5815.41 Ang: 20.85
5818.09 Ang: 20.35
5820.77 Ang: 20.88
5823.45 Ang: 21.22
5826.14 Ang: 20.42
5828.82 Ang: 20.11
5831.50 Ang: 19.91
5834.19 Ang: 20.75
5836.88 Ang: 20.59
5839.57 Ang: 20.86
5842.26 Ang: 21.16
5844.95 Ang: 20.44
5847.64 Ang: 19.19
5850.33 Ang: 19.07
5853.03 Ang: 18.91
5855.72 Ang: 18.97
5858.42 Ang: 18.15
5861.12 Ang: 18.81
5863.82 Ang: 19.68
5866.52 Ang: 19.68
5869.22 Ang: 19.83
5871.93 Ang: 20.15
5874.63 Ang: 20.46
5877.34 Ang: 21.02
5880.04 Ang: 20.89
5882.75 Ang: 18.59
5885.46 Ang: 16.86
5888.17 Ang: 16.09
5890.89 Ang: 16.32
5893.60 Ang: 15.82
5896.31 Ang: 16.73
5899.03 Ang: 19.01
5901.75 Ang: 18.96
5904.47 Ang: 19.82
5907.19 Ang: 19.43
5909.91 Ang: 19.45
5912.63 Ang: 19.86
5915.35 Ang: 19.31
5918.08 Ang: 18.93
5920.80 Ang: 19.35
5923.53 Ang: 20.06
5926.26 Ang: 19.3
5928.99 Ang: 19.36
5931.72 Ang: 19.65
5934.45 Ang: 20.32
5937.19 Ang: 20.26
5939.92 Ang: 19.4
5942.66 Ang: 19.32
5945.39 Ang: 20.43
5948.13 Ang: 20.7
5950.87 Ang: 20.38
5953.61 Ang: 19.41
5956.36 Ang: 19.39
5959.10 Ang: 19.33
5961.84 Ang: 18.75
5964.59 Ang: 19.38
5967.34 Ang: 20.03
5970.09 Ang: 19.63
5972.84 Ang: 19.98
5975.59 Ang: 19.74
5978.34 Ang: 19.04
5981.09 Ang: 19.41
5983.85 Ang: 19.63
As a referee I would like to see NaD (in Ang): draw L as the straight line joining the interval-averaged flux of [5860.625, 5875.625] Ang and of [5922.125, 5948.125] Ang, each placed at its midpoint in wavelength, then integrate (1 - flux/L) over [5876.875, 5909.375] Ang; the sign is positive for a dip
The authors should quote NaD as 2.6 Ang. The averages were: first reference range 19.8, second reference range 19.8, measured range 18.2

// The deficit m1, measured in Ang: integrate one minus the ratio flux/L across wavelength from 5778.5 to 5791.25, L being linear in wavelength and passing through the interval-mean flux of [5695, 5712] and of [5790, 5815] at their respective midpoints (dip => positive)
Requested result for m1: 0.8 Ang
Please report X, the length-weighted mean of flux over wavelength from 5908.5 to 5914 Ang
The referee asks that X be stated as 19.7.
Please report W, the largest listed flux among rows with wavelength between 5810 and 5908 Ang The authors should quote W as 21.22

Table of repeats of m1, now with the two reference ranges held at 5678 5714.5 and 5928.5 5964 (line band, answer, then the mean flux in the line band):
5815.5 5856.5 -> -1.3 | 20.2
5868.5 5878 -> -0.3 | 20.3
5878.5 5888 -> 0.6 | 18.5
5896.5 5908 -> 0.4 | 19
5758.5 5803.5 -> 0.0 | 19.5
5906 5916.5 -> 0.1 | 19.5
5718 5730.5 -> -0.7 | 20.6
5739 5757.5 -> -0.8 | 20.4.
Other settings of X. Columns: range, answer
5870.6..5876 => 20.3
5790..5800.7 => 20.3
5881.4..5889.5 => 17.2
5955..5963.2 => 19.2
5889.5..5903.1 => 17.4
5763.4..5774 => 19.3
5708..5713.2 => 19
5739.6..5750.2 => 20.2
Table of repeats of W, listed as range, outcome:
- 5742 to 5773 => 20.87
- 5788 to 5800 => 20.47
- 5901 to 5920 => 19.86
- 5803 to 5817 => 21.03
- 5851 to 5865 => 19.68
